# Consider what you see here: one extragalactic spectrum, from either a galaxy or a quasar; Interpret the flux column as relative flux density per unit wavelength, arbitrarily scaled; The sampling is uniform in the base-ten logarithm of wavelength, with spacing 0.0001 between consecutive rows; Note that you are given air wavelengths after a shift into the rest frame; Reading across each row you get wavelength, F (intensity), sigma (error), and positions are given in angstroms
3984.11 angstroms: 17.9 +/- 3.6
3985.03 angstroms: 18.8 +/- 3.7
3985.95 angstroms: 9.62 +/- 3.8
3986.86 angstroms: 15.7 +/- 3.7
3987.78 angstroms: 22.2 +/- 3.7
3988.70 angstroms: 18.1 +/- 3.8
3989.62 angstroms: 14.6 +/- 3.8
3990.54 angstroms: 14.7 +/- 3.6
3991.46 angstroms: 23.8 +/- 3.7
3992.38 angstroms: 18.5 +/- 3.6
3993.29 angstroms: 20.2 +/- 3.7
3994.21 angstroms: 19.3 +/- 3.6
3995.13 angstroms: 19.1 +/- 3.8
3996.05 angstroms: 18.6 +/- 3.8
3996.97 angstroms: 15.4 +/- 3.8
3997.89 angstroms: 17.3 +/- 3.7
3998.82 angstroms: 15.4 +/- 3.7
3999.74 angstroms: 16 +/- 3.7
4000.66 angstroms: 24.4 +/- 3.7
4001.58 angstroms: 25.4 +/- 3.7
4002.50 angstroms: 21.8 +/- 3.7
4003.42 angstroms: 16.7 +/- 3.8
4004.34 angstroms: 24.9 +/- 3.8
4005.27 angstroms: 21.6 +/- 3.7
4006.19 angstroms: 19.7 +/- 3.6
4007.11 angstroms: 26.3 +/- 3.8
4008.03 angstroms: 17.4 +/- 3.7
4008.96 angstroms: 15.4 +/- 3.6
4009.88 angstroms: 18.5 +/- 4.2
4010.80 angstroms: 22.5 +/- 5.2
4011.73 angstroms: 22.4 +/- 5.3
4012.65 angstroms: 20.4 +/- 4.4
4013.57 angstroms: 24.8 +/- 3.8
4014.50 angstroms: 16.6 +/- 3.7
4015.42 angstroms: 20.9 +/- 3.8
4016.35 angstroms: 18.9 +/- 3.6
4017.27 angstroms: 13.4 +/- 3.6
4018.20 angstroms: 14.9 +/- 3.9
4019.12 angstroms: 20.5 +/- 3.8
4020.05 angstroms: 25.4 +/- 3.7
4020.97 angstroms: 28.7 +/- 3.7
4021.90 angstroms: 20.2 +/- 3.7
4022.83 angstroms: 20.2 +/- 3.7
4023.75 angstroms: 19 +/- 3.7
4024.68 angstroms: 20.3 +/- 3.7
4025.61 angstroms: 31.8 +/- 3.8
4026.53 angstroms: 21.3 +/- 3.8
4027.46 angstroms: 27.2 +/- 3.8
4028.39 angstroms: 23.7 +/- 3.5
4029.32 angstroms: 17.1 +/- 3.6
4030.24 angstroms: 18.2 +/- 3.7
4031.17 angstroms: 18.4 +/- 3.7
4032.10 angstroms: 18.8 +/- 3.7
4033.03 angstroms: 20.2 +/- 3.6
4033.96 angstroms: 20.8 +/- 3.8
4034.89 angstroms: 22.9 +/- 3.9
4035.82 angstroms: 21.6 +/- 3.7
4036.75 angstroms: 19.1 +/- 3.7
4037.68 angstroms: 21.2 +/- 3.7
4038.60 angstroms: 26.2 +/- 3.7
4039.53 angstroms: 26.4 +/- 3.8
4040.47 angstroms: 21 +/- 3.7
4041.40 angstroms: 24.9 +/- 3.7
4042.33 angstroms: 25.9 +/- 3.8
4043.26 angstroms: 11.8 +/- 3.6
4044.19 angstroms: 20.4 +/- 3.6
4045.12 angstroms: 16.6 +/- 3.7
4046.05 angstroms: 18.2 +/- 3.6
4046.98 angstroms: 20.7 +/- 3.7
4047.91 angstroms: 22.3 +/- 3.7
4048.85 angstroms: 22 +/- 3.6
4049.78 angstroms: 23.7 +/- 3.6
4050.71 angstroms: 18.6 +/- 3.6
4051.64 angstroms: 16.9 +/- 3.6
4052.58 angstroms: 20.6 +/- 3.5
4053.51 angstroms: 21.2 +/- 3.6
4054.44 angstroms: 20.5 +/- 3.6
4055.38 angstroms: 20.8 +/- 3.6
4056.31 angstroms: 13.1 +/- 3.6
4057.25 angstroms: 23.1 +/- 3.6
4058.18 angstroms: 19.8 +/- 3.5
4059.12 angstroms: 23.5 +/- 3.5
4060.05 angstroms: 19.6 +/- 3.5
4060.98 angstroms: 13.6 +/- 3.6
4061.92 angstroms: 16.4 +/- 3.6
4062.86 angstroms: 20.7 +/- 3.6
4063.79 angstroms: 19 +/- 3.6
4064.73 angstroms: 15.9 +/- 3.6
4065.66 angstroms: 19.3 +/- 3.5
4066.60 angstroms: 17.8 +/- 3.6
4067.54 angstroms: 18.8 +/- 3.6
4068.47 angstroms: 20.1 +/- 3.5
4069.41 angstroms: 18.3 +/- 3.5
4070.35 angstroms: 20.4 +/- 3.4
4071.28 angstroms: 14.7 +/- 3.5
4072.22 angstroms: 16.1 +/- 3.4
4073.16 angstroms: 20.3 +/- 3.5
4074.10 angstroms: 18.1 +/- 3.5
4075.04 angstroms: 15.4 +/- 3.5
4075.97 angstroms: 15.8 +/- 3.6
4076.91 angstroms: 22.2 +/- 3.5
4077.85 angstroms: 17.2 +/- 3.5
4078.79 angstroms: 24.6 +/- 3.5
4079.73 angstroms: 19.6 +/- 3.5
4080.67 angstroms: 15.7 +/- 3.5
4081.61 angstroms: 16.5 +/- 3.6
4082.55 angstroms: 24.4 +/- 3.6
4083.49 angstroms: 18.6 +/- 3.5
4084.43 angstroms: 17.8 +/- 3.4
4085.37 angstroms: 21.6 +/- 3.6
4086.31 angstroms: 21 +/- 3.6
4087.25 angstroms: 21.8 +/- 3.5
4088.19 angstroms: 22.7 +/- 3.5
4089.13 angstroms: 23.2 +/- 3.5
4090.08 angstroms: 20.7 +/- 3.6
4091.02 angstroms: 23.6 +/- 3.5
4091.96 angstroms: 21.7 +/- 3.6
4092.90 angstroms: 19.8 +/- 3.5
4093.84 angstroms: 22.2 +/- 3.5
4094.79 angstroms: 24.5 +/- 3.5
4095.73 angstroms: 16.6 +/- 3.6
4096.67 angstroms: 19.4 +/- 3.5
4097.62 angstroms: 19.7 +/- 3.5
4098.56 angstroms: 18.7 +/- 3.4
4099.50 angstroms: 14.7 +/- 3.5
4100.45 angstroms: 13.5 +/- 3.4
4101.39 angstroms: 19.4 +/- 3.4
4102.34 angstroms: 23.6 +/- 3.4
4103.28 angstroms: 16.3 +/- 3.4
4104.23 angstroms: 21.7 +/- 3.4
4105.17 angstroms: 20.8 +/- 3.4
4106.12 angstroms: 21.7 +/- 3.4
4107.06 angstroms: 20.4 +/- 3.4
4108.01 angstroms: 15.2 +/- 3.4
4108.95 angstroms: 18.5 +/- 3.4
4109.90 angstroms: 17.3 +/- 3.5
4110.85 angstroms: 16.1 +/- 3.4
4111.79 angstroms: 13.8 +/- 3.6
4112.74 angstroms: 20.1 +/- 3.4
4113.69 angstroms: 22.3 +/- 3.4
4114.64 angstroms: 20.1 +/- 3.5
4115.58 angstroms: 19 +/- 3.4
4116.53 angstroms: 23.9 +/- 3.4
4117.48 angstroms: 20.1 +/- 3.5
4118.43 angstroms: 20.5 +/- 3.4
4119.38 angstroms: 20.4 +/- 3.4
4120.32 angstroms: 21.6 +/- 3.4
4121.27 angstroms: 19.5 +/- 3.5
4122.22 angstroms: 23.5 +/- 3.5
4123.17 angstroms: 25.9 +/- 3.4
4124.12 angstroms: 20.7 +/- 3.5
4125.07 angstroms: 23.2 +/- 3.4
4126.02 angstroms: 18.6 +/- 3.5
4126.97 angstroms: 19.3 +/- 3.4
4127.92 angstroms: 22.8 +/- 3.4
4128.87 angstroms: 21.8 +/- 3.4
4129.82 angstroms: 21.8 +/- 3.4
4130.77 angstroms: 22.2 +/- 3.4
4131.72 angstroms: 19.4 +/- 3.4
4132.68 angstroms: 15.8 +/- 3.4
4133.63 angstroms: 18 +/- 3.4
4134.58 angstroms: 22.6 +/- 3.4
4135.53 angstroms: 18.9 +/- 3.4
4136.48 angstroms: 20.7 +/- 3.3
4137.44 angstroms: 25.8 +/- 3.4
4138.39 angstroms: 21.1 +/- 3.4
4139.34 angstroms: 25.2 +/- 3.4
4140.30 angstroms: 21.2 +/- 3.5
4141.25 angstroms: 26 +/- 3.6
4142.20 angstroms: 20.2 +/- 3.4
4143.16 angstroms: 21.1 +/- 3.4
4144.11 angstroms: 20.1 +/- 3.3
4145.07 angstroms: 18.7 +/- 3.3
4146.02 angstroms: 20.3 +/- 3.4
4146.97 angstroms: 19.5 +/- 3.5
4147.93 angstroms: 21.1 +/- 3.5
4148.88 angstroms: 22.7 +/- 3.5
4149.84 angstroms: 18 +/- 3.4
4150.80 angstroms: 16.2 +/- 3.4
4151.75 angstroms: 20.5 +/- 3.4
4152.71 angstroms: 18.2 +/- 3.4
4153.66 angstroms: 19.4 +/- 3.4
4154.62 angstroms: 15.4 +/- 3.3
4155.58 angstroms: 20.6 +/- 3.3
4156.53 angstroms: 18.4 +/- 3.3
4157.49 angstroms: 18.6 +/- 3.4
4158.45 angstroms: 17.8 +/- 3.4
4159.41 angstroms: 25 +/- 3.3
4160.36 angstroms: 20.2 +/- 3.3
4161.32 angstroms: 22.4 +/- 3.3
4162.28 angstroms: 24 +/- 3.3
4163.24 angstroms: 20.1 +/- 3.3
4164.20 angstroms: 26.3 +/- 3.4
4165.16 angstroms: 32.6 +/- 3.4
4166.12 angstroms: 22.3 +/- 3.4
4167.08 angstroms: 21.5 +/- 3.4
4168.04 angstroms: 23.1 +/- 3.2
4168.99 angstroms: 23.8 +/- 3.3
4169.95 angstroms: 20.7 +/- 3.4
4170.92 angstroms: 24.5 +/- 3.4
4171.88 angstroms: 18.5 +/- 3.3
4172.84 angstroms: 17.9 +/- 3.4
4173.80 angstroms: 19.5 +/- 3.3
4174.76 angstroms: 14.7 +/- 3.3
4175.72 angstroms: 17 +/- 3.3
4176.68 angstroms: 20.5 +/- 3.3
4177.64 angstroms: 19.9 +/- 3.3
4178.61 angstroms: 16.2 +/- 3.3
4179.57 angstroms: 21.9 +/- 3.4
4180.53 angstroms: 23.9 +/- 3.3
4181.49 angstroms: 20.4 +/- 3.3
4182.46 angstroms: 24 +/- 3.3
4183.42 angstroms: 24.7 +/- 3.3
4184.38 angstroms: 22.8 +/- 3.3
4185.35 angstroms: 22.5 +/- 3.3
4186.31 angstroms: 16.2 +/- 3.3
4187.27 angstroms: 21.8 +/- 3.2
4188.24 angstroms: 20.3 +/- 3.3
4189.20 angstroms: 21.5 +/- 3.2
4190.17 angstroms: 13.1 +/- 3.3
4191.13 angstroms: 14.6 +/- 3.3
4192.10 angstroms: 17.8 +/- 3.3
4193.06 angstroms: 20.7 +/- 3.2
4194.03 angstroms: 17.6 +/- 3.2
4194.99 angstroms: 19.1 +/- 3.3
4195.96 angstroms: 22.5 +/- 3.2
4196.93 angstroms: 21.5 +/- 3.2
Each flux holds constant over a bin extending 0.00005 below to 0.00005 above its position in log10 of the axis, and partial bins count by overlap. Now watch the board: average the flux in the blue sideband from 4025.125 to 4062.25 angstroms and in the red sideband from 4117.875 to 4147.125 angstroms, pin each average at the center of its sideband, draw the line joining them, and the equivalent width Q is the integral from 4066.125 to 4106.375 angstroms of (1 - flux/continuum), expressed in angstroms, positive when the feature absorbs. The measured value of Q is 2.7 angstroms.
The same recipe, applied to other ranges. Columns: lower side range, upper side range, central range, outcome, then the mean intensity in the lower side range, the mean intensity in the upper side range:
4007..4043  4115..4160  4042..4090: 3.9 angstroms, 21.3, 20.7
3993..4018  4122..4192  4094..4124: 1.1 angstroms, 19.7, 20.8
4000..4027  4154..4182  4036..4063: 1.0 angstroms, 21.1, 20.9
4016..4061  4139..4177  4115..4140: -0.5 angstroms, 20.8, 20.8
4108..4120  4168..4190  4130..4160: -0.7 angstroms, 19.2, 20.6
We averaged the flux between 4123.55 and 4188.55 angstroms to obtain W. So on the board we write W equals 20.9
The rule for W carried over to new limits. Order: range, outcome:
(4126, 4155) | 20.5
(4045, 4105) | 19.5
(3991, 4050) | 20.7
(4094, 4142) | 20.3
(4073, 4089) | 19.7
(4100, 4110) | 19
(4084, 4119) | 19.8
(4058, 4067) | 18.5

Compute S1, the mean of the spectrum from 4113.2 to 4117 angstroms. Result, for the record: 21.3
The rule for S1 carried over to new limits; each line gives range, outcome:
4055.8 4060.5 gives 19.8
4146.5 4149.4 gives 21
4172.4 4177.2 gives 18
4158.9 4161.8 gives 22.5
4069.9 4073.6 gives 17.9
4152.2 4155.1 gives 17.7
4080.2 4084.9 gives 18.6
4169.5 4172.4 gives 21.1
